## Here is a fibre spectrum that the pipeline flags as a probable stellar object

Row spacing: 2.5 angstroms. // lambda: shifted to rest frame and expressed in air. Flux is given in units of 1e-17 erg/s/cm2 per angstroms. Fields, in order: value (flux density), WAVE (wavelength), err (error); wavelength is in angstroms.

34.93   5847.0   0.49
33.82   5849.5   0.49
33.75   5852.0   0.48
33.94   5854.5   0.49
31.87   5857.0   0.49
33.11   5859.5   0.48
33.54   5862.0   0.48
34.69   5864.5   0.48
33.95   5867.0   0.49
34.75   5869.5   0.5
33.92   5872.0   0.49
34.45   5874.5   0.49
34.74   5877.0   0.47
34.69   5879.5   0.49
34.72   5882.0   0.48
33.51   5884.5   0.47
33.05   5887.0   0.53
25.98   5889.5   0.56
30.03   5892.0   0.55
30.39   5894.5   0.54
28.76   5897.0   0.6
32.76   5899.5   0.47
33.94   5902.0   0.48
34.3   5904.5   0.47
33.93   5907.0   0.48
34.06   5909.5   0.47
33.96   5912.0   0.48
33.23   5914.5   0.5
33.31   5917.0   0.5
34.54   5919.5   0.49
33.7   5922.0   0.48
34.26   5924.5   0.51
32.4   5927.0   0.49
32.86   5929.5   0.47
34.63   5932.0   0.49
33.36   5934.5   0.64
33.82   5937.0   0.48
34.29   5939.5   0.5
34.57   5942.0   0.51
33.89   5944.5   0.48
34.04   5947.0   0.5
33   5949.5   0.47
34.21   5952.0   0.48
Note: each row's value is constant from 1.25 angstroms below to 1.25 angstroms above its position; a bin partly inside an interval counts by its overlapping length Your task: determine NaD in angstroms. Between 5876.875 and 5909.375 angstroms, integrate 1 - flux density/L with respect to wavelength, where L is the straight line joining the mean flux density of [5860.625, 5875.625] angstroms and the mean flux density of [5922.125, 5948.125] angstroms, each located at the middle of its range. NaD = 1.6 angstroms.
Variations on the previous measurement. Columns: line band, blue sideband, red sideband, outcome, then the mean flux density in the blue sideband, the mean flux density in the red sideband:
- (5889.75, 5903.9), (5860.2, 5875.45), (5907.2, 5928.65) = 1.2 angstroms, 34.2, 33.7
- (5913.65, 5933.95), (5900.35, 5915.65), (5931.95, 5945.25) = 0.2 angstroms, 33.9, 34.1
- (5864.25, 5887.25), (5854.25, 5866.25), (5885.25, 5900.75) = -1.7 angstroms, 33.4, 30.3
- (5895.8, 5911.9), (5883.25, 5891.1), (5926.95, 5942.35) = -0.6 angstroms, 30.8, 33.8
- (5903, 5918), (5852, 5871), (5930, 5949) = 0.0 angstroms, 33.7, 34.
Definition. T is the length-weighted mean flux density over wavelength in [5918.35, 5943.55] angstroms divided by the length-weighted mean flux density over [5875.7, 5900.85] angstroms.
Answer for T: 1.1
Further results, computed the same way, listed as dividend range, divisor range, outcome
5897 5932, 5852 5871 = 0.99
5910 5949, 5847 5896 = 1.02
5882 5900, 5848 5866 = 0.92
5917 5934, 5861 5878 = 0.98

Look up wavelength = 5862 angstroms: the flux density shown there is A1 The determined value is 33.54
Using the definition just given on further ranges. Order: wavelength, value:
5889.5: 25.98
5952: 34.21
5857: 31.87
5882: 34.72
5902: 33.94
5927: 32.4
